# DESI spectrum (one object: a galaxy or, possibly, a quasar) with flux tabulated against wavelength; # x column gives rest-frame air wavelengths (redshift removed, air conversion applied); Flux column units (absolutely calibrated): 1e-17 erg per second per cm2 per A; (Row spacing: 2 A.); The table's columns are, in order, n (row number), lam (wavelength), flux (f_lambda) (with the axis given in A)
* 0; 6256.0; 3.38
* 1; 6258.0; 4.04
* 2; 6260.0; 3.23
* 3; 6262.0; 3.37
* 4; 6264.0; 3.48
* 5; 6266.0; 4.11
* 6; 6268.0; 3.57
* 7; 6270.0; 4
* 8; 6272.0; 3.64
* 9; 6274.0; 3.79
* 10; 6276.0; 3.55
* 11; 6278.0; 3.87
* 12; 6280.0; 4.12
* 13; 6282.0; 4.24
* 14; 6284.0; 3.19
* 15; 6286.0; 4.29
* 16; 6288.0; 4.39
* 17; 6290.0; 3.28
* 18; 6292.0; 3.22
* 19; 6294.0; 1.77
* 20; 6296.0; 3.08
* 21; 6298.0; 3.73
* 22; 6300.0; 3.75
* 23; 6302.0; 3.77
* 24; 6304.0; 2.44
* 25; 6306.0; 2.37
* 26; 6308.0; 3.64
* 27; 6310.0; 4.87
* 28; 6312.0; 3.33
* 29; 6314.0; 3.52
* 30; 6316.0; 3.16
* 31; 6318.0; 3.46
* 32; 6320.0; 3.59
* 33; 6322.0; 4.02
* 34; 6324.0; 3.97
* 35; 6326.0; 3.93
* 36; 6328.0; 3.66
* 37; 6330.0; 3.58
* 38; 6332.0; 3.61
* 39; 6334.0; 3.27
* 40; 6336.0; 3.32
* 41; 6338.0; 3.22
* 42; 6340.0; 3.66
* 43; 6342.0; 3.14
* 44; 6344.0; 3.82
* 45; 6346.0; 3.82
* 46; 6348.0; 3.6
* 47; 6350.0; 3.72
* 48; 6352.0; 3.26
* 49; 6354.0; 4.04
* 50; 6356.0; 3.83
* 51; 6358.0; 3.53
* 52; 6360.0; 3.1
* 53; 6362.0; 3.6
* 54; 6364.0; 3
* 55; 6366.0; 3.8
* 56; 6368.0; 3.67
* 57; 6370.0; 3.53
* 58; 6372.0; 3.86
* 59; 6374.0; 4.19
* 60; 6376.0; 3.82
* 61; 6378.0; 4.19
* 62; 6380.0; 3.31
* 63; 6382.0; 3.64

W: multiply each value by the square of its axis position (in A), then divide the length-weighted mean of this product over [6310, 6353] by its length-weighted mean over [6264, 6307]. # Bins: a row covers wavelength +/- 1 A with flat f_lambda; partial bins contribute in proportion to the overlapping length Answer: 1.0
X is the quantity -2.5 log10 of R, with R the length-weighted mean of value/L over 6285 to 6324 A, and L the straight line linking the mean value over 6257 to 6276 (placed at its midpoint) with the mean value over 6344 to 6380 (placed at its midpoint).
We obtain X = 0.06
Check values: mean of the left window 3.68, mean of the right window 3.67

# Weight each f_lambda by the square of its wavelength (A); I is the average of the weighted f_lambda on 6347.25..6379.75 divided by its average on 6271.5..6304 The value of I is 1.05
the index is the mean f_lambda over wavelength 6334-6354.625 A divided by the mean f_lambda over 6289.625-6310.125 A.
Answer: 1.1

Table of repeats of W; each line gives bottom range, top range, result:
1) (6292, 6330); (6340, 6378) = 1.07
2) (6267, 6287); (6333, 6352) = 0.93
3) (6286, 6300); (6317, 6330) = 1.13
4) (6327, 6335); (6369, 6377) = 1.11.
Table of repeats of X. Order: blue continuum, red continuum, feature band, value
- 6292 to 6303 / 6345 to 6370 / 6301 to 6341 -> -0.05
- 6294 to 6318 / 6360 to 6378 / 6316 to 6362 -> -0.02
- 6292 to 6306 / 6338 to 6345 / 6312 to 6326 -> -0.11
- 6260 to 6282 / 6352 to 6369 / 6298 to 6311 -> 0.06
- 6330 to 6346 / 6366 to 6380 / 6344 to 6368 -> 0.02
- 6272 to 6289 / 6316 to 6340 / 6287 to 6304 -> 0.15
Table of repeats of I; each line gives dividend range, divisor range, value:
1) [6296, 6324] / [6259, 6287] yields 0.95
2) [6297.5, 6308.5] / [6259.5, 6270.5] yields 0.91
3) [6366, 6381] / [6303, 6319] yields 1.16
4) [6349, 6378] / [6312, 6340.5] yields 1.04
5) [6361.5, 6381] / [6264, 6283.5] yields 0.99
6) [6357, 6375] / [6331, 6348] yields 1.04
